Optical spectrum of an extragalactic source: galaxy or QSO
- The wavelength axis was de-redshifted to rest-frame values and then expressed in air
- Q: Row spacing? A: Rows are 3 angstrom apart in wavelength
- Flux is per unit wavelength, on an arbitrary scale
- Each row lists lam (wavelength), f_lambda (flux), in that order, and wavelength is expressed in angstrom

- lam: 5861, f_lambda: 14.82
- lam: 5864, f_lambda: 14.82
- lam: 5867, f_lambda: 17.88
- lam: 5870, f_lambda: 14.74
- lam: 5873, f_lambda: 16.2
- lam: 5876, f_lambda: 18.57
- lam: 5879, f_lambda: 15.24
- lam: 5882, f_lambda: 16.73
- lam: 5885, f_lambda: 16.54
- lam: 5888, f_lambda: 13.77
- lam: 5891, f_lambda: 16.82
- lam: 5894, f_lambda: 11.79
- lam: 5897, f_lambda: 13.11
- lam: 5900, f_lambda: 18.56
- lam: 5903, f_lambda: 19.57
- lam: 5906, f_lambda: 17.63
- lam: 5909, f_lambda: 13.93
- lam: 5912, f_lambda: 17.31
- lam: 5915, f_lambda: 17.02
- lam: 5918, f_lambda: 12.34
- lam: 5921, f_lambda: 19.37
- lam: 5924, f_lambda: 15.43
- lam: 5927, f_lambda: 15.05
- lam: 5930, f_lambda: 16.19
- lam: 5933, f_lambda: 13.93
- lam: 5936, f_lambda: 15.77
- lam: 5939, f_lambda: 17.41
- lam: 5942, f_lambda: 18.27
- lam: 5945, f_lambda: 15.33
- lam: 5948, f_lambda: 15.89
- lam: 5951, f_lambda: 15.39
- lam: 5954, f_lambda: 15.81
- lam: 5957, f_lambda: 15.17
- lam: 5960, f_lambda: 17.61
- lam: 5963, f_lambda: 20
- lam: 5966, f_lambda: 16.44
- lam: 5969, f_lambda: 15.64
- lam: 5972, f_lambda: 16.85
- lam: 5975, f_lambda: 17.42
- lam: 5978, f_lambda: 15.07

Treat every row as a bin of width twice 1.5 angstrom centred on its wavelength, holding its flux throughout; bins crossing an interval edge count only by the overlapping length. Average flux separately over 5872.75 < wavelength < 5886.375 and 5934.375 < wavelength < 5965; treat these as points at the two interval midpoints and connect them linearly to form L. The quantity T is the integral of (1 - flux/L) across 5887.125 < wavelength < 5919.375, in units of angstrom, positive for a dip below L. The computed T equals 1.95 angstrom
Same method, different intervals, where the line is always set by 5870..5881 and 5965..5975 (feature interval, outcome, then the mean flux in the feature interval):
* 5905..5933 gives 0.9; 15.9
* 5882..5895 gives 1.1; 15.1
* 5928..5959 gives 1.0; 15.9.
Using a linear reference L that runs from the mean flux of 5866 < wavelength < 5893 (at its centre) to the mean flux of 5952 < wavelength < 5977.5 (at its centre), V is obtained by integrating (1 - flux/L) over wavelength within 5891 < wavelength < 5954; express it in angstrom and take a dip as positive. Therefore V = 1.9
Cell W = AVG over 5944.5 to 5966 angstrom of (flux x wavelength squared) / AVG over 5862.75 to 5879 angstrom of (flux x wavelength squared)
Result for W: 1.0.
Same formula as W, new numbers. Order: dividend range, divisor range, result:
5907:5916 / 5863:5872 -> 1.03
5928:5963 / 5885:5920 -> 1.05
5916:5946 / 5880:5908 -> 1.01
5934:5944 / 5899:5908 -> 0.93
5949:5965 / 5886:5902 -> 1.14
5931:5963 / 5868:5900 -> 1.07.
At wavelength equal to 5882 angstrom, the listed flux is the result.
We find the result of 16.73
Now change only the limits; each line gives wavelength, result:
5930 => 16.19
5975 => 17.42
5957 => 15.17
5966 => 16.44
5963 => 20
